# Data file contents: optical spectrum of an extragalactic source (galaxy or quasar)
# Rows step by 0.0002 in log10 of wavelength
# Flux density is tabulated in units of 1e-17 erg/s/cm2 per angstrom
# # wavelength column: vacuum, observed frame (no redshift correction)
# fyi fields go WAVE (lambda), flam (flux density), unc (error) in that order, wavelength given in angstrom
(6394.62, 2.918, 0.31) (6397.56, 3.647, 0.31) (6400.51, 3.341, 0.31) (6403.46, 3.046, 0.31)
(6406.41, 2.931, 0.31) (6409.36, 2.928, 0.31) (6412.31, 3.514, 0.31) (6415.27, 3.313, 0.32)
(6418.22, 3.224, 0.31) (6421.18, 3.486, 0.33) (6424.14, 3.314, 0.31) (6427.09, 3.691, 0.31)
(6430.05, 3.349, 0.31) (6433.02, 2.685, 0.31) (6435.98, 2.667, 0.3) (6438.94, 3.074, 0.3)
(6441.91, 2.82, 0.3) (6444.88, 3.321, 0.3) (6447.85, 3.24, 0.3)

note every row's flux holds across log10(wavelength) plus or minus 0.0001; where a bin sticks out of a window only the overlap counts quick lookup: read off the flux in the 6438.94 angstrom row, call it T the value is 3.074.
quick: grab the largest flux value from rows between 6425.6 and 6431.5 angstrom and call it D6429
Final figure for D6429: 3.691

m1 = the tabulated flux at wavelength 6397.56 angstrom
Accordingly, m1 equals 3.647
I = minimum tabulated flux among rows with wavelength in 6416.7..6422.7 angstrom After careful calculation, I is 3.224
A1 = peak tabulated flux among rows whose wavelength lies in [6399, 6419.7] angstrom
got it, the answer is 3.514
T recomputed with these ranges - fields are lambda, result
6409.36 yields 2.928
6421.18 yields 3.486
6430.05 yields 3.349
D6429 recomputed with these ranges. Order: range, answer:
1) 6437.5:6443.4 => 3.074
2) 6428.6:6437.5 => 3.349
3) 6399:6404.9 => 3.341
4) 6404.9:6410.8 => 2.931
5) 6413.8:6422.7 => 3.486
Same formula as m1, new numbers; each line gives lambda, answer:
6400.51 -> 3.341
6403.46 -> 3.046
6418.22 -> 3.224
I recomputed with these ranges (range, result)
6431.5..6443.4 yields 2.667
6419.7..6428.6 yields 3.314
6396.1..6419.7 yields 2.928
